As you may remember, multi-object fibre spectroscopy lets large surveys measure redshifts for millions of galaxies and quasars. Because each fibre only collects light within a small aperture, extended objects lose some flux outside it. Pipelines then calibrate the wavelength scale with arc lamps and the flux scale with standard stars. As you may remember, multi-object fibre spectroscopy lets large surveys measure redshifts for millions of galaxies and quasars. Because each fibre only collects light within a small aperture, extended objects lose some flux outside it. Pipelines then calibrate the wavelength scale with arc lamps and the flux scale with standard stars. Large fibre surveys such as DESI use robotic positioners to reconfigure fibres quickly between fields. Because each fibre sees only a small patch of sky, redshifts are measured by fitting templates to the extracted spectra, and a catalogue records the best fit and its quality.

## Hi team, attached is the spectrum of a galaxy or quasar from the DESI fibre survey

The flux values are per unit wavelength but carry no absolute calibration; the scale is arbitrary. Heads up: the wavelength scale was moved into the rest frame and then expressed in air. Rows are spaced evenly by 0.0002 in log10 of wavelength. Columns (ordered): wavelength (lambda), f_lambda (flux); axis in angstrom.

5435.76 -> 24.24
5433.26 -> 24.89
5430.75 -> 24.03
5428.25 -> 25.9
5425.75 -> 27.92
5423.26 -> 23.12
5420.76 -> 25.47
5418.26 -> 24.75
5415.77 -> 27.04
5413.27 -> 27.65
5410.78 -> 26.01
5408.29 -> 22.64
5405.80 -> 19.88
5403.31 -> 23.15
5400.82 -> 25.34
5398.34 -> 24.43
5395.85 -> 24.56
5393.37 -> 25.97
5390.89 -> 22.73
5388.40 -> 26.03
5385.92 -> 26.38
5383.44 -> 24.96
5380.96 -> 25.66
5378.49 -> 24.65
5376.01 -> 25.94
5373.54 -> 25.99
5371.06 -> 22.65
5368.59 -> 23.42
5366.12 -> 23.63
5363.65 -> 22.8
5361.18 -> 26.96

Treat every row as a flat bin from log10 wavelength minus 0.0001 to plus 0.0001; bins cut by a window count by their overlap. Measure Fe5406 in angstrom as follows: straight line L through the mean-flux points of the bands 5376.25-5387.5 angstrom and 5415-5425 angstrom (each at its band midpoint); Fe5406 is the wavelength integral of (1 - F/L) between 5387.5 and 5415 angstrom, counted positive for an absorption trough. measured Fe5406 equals 1.0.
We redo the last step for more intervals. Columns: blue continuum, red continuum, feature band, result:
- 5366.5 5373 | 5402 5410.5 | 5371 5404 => -3.00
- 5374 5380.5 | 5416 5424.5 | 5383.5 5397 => 0.07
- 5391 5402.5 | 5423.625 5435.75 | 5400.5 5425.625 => 0.44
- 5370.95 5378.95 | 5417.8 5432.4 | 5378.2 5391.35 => -0.06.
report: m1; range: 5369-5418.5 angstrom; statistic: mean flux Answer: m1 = 24.8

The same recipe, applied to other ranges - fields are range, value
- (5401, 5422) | 24.6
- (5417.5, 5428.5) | 25.4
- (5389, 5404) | 24.5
